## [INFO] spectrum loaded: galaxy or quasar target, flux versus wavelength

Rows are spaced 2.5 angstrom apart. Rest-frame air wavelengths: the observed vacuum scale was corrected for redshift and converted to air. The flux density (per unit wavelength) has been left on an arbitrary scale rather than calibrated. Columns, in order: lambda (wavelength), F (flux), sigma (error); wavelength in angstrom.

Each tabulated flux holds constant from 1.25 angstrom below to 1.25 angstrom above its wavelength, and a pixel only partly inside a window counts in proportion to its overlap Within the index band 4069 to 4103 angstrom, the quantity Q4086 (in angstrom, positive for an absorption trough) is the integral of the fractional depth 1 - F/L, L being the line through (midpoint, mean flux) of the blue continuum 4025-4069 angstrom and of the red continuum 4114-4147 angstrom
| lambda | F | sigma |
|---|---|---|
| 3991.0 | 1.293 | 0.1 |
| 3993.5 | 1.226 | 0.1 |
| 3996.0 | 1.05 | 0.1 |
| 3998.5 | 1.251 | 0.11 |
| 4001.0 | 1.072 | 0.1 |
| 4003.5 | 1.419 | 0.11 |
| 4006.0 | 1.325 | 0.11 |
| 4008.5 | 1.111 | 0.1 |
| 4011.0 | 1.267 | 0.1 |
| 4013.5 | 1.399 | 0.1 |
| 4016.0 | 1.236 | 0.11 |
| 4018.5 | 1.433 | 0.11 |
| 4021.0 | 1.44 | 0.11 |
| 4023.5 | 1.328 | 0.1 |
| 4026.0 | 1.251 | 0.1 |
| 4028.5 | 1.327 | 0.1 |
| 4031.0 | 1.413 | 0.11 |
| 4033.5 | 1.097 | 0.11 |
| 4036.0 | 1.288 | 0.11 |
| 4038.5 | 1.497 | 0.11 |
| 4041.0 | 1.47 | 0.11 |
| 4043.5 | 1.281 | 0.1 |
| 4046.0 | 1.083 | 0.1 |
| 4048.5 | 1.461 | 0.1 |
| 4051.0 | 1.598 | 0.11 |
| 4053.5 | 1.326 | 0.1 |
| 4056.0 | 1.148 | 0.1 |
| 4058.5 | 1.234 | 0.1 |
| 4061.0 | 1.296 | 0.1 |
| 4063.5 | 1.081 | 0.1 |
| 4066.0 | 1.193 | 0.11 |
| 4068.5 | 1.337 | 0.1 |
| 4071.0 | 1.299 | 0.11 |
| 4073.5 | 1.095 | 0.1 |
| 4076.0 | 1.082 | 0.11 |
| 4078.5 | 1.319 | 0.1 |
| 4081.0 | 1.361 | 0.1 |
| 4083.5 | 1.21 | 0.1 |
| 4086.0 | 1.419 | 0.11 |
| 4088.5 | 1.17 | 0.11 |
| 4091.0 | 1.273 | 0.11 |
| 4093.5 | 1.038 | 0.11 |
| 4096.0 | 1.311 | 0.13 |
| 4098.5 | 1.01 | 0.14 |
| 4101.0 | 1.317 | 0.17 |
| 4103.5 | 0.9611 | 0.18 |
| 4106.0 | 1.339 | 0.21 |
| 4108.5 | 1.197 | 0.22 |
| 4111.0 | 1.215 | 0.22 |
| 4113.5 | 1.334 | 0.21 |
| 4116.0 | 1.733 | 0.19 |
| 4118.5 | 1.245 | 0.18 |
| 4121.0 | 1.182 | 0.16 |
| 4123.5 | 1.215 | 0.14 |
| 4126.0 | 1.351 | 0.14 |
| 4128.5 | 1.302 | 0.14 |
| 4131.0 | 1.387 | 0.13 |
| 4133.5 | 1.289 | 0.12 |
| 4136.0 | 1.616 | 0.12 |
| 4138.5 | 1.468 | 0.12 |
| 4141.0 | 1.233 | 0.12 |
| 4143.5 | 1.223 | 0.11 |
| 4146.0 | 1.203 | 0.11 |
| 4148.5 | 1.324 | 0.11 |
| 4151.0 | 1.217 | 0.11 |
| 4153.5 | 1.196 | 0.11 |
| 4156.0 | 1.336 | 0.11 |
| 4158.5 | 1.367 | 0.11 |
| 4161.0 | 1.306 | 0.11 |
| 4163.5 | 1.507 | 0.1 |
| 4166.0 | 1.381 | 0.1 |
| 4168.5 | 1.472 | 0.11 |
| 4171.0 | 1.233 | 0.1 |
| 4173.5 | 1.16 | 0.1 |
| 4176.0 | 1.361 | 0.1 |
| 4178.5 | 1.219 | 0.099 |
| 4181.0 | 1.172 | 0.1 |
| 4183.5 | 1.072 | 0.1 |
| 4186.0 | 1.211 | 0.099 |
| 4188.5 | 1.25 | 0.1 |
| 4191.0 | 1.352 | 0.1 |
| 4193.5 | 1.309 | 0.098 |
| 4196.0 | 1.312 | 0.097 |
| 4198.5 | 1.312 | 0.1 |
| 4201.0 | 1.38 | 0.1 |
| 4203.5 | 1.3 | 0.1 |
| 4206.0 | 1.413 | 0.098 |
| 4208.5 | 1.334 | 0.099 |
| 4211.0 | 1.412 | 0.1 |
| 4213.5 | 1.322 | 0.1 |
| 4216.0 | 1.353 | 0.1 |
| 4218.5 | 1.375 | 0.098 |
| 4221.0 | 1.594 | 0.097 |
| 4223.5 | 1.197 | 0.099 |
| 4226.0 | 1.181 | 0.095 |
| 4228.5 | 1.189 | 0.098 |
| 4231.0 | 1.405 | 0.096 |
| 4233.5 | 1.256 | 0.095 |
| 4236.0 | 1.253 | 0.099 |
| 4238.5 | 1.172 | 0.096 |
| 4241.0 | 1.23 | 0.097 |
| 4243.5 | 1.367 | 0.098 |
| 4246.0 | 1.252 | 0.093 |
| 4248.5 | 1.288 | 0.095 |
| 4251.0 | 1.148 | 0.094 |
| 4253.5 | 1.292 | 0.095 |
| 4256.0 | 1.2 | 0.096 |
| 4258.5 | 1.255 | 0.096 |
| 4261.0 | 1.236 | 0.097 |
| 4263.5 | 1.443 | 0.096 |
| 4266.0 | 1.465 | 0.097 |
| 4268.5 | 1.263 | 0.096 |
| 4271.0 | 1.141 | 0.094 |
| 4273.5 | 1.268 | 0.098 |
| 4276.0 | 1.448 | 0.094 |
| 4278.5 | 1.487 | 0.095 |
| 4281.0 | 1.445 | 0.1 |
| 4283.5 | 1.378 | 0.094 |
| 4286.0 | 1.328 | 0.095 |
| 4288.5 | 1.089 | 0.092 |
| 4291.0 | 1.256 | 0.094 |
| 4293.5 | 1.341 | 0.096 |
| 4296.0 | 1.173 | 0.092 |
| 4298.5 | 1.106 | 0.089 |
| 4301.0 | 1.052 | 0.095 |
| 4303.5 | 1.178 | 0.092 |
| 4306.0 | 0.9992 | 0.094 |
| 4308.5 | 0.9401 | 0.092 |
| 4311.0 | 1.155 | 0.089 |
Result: 2.6 angstrom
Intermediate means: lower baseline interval 1.3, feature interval 1.22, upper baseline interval 1.34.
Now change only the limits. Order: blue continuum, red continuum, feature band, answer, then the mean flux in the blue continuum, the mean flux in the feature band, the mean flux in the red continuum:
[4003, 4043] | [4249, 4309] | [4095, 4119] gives 0.7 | 1.33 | 1.27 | 1.25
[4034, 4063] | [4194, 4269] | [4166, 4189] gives 1.1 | 1.32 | 1.25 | 1.31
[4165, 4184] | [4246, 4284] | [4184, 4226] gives -1.6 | 1.26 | 1.33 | 1.31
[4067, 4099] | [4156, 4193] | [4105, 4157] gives -2.1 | 1.23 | 1.31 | 1.29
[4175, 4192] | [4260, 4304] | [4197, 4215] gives -1.6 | 1.23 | 1.35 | 1.29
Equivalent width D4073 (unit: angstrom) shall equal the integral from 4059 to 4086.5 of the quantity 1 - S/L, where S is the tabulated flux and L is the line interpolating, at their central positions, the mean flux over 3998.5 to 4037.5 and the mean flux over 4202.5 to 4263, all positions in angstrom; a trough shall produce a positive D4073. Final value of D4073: 1.2 angstrom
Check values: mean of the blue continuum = 1.29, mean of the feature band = 1.24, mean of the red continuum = 1.29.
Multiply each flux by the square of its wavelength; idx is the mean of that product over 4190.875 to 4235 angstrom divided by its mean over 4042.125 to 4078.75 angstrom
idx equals 1.1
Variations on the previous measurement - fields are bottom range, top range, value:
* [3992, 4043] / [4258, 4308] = 1.11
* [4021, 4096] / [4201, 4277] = 1.11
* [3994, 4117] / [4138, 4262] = 1.09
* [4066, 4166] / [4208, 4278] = 1.08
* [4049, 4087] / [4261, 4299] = 1.14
